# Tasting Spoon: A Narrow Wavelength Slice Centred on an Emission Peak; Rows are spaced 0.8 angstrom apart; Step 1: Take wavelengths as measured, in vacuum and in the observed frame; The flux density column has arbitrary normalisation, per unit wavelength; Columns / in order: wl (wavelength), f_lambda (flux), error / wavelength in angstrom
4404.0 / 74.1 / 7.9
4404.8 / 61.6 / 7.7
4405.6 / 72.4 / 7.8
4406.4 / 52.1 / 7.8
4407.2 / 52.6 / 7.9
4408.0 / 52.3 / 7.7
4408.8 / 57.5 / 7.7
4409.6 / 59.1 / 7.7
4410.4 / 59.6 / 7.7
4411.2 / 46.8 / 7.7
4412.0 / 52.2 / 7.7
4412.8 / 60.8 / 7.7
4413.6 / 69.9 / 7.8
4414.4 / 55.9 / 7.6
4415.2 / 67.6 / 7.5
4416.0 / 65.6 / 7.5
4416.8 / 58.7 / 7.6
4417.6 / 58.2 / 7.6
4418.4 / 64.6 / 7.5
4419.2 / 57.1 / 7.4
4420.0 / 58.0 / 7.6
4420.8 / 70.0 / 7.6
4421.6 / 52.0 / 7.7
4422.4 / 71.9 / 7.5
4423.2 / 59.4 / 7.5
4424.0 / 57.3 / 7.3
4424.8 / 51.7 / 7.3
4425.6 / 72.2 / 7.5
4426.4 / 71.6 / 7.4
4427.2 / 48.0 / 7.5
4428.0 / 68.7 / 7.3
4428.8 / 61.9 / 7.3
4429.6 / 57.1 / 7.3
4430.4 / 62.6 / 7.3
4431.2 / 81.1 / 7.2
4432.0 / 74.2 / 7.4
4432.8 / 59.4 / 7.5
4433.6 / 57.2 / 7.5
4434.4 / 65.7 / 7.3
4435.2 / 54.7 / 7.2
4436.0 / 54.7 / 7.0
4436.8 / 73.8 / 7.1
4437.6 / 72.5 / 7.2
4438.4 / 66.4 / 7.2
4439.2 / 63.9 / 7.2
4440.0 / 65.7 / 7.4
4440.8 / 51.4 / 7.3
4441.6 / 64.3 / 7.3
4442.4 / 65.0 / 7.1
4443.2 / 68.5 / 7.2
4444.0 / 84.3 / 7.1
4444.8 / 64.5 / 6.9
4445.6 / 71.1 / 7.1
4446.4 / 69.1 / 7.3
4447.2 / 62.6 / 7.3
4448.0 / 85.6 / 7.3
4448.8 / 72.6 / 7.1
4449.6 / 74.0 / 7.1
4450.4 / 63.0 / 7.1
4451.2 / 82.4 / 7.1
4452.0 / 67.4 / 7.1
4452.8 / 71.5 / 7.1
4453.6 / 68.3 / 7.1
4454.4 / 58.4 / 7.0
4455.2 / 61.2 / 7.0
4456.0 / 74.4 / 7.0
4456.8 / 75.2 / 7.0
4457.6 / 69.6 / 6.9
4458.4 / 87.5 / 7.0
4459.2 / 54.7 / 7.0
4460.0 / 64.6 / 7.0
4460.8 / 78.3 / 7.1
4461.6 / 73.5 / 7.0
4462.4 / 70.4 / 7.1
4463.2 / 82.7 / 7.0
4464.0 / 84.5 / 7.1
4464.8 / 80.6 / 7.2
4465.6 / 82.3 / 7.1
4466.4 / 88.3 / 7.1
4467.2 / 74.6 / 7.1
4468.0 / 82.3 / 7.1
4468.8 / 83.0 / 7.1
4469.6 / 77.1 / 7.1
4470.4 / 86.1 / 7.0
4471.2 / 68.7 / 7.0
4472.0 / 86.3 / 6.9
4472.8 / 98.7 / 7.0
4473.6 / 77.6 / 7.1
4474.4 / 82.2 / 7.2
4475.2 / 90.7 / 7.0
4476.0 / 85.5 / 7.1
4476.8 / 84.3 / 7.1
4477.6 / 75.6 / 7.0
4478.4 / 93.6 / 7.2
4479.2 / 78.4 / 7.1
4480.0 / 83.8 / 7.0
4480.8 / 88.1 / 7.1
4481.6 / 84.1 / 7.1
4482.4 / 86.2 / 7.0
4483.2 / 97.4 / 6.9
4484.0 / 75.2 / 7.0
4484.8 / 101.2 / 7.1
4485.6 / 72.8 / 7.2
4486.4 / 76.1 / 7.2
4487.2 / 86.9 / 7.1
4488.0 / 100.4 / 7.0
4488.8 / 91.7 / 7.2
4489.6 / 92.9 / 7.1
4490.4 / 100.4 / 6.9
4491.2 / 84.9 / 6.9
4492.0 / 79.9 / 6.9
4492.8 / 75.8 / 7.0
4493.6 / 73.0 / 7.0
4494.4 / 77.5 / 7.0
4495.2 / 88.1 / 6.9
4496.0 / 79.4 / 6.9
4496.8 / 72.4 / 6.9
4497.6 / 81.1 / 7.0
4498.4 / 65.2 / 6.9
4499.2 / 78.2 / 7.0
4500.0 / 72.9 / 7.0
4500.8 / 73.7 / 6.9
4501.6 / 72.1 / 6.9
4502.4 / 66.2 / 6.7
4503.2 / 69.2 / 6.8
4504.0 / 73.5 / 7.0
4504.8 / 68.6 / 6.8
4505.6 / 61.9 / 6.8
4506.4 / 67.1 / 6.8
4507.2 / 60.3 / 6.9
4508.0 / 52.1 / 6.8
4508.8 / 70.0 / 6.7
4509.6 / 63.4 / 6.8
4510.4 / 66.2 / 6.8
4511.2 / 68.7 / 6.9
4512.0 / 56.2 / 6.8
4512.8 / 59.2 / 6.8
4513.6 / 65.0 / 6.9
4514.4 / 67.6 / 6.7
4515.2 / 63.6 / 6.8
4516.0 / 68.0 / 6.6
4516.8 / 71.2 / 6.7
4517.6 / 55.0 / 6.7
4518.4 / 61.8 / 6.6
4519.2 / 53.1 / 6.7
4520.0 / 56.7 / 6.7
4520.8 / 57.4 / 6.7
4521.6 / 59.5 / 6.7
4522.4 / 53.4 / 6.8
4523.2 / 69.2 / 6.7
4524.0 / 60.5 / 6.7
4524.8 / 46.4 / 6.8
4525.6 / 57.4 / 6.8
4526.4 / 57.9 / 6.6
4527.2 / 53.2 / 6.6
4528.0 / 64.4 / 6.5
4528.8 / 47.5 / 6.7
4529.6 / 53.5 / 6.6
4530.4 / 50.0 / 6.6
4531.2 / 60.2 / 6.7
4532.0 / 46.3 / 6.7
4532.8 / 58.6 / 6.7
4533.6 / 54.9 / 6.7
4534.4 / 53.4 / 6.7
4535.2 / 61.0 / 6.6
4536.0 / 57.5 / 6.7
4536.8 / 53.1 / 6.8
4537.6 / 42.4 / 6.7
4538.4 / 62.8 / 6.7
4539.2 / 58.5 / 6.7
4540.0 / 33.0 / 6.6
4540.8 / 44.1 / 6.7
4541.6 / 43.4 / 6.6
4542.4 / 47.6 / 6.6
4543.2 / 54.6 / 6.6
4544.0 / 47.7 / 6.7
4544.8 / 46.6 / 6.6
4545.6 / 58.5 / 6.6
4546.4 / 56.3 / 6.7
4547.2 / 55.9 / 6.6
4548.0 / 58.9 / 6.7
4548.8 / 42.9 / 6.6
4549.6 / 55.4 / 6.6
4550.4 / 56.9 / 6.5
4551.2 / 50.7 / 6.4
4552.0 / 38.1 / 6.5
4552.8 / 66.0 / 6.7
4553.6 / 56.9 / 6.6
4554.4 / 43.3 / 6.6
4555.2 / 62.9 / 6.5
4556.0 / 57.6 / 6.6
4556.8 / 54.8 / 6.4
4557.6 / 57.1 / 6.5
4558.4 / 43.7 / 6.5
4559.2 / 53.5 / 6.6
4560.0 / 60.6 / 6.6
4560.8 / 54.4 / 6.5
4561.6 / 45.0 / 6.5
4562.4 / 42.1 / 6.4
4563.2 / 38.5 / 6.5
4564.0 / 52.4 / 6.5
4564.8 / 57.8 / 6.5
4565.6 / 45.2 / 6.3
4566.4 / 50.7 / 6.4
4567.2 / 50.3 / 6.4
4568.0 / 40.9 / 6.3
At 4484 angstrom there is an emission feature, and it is C IV 1549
